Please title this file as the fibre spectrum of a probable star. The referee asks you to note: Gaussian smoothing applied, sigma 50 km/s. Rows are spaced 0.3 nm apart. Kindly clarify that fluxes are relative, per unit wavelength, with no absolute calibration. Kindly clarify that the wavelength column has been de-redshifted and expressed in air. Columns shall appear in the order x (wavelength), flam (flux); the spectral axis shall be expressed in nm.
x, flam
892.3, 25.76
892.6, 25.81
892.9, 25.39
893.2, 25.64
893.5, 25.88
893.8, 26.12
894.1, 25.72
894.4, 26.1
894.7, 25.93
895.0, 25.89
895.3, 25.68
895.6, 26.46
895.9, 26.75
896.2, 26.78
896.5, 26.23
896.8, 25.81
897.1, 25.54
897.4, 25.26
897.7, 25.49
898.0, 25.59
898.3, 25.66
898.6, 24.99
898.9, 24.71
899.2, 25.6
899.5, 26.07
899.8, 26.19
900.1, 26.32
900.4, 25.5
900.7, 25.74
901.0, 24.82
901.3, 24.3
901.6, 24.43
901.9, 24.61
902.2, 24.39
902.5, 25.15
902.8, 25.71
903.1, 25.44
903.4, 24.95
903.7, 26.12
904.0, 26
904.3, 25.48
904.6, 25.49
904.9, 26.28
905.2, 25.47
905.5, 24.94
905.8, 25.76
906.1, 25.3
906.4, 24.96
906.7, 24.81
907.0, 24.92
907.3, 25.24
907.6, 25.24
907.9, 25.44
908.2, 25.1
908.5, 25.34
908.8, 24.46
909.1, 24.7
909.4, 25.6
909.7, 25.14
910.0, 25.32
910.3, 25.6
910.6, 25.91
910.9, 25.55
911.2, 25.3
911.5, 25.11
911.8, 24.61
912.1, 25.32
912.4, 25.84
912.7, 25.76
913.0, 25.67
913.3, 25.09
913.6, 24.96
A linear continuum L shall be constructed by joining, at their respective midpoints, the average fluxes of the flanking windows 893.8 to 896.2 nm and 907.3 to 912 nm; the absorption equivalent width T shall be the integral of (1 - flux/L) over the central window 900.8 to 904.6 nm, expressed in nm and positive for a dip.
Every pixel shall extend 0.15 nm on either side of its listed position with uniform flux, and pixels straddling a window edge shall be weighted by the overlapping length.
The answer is 0.08 nm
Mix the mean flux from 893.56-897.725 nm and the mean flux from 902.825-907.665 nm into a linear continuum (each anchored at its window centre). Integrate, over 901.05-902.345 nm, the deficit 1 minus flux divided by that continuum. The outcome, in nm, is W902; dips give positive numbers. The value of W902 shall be 0.06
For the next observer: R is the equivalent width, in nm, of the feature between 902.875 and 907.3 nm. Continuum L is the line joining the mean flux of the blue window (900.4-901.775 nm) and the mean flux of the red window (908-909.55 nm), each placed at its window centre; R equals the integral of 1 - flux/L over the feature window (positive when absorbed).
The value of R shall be -0.08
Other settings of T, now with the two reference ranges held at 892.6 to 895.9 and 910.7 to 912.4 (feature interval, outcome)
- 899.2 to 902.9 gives 0.06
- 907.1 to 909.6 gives 0.02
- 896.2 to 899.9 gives 0.02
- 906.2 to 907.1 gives 0.02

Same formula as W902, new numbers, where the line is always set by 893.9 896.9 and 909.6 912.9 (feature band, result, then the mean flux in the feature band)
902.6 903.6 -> 0.02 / 25.4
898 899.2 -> 0.03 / 25.2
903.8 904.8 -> 0.00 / 25.7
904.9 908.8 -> 0.06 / 25.2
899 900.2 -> 0.00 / 26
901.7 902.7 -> 0.04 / 24.8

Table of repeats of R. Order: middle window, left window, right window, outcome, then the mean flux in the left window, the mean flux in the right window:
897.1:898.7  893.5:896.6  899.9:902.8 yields 0.02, 26.2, 25.1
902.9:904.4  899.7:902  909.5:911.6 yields -0.02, 25.2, 25.4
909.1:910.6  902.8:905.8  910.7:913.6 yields 0.00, 25.6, 25.3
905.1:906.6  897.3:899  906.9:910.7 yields 0.00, 25.3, 25.2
